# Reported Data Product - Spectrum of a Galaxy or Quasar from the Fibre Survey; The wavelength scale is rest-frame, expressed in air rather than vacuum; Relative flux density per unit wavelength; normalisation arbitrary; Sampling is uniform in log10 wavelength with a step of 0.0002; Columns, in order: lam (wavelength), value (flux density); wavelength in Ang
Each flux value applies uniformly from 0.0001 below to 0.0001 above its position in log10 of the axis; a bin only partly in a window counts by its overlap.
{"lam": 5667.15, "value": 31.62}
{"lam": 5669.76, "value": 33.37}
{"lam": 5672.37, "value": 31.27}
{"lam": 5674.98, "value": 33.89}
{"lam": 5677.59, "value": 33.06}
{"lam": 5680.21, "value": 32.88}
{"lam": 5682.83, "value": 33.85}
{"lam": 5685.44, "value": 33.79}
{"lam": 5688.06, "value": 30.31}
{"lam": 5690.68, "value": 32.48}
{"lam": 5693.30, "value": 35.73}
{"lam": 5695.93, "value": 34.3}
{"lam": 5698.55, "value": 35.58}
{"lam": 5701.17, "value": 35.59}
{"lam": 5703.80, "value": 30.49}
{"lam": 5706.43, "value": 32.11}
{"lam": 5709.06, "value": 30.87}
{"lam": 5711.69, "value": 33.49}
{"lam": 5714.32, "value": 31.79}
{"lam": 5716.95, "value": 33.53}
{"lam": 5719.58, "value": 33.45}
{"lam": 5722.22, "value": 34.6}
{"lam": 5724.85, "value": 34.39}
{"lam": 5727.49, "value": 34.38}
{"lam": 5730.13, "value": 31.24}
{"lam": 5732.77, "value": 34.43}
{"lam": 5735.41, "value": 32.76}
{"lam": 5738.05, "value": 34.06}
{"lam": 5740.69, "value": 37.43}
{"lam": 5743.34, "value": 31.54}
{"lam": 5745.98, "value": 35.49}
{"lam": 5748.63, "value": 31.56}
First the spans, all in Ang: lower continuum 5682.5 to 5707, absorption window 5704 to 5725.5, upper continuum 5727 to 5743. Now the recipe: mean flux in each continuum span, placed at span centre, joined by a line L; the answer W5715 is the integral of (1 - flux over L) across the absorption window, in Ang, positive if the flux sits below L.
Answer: 0.52 Ang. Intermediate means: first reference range 33.4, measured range 32.9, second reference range 33.9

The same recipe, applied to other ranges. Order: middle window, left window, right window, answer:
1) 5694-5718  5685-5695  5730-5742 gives 0.2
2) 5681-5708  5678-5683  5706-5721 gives -0.4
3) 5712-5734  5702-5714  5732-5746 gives -0.3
